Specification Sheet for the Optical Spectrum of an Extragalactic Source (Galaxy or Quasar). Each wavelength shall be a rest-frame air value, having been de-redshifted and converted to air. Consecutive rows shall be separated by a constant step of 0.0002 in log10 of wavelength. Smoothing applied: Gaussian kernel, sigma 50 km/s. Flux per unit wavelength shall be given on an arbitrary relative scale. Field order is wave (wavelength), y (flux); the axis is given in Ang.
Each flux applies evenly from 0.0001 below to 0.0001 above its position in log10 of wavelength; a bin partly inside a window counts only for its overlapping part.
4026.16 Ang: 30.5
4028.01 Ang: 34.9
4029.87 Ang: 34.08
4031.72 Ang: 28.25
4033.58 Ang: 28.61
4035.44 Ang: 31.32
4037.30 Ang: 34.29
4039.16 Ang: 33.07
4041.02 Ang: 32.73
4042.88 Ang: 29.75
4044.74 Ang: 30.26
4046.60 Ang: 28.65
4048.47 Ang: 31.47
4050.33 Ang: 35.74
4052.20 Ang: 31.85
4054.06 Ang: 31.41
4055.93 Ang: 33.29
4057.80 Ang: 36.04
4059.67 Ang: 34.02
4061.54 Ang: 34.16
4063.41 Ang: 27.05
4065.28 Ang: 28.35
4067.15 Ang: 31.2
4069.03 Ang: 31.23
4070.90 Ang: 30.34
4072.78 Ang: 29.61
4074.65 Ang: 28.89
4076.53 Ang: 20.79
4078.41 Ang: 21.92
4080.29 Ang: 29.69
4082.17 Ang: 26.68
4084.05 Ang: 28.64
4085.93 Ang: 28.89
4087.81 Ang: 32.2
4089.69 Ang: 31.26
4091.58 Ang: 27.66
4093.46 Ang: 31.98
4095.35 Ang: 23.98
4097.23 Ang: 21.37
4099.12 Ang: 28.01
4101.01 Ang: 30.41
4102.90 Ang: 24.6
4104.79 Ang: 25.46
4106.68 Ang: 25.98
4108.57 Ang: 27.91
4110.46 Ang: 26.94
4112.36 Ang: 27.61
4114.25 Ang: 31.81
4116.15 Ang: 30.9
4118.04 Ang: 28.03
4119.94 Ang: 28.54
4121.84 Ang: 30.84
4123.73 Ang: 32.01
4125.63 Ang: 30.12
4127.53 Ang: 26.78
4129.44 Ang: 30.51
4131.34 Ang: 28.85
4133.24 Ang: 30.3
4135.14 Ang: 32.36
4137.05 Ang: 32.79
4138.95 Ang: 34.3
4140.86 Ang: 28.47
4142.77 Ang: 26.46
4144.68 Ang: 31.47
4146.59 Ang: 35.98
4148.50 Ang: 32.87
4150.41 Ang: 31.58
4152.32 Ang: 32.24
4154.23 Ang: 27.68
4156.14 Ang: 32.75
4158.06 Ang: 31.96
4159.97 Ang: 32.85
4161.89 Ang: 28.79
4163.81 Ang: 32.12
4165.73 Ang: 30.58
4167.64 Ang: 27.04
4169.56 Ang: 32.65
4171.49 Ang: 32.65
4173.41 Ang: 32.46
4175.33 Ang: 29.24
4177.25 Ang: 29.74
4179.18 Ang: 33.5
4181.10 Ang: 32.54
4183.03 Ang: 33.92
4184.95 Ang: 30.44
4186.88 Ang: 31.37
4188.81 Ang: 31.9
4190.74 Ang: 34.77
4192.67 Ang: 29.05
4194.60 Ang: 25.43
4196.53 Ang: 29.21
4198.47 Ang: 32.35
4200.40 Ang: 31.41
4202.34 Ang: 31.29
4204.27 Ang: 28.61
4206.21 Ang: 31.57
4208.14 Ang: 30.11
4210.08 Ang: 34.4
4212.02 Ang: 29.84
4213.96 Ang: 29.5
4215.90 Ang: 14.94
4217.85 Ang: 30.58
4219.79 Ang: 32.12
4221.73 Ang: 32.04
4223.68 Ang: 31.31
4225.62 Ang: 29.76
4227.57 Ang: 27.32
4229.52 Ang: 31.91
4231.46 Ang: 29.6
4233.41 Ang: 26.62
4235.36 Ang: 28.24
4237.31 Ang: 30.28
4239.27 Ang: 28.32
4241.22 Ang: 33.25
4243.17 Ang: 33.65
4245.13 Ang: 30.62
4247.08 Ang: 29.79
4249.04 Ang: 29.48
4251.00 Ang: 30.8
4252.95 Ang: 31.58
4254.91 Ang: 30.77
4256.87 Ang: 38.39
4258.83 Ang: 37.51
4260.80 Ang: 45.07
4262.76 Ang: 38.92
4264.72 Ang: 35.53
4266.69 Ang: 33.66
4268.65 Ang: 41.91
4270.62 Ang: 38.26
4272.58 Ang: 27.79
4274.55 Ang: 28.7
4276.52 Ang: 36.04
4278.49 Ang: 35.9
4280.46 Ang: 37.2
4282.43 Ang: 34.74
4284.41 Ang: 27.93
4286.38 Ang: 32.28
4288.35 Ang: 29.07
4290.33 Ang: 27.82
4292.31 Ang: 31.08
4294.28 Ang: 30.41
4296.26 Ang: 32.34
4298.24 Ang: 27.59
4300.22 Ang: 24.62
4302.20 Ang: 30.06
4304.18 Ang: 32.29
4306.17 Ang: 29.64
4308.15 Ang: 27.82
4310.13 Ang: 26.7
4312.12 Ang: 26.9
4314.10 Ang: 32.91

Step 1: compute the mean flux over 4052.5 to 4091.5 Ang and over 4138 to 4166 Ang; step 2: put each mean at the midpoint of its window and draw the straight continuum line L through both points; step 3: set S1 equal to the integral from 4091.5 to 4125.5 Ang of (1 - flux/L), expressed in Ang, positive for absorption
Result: 2.71 Ang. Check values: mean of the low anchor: 29.8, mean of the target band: 28.1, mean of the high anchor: 31.4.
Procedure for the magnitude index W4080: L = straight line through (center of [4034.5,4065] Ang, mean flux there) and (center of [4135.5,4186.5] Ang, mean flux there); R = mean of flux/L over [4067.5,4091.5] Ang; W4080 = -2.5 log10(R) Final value 0.13 mag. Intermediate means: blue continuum 32.1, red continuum 31.4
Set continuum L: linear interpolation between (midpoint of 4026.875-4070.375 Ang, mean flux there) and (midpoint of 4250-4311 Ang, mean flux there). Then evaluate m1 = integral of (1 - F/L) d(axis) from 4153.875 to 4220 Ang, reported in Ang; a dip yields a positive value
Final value 3.6 Ang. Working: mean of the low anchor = 31.8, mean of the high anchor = 32.7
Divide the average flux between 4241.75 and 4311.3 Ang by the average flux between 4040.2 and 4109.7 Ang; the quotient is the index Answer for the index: 1.11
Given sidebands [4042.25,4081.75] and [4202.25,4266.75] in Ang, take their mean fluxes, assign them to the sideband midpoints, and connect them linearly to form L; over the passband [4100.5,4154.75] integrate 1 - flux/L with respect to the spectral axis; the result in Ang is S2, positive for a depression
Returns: 1.5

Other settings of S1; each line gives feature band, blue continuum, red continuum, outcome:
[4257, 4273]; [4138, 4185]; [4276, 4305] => -3.3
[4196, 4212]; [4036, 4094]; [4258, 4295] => 0.9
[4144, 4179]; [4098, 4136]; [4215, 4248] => -2.8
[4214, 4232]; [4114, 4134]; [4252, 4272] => 3.1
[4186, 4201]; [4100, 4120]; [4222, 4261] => -0.2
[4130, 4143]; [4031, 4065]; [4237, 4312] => 0.5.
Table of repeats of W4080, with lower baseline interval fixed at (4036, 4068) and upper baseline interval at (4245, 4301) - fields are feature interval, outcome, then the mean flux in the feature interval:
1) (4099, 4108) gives 0.20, 26.8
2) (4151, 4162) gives 0.04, 31.2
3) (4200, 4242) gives 0.11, 29.6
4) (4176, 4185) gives 0.02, 32.1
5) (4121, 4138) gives 0.06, 30.5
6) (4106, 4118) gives 0.13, 28.6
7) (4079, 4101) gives 0.14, 28.2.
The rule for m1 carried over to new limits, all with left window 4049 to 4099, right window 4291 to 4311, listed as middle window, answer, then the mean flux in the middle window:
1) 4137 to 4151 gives -1.1 Ang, 31.7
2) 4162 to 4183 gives -1.3 Ang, 31.3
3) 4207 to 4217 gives 0.5 Ang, 27.9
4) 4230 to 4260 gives -2.1 Ang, 31.4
